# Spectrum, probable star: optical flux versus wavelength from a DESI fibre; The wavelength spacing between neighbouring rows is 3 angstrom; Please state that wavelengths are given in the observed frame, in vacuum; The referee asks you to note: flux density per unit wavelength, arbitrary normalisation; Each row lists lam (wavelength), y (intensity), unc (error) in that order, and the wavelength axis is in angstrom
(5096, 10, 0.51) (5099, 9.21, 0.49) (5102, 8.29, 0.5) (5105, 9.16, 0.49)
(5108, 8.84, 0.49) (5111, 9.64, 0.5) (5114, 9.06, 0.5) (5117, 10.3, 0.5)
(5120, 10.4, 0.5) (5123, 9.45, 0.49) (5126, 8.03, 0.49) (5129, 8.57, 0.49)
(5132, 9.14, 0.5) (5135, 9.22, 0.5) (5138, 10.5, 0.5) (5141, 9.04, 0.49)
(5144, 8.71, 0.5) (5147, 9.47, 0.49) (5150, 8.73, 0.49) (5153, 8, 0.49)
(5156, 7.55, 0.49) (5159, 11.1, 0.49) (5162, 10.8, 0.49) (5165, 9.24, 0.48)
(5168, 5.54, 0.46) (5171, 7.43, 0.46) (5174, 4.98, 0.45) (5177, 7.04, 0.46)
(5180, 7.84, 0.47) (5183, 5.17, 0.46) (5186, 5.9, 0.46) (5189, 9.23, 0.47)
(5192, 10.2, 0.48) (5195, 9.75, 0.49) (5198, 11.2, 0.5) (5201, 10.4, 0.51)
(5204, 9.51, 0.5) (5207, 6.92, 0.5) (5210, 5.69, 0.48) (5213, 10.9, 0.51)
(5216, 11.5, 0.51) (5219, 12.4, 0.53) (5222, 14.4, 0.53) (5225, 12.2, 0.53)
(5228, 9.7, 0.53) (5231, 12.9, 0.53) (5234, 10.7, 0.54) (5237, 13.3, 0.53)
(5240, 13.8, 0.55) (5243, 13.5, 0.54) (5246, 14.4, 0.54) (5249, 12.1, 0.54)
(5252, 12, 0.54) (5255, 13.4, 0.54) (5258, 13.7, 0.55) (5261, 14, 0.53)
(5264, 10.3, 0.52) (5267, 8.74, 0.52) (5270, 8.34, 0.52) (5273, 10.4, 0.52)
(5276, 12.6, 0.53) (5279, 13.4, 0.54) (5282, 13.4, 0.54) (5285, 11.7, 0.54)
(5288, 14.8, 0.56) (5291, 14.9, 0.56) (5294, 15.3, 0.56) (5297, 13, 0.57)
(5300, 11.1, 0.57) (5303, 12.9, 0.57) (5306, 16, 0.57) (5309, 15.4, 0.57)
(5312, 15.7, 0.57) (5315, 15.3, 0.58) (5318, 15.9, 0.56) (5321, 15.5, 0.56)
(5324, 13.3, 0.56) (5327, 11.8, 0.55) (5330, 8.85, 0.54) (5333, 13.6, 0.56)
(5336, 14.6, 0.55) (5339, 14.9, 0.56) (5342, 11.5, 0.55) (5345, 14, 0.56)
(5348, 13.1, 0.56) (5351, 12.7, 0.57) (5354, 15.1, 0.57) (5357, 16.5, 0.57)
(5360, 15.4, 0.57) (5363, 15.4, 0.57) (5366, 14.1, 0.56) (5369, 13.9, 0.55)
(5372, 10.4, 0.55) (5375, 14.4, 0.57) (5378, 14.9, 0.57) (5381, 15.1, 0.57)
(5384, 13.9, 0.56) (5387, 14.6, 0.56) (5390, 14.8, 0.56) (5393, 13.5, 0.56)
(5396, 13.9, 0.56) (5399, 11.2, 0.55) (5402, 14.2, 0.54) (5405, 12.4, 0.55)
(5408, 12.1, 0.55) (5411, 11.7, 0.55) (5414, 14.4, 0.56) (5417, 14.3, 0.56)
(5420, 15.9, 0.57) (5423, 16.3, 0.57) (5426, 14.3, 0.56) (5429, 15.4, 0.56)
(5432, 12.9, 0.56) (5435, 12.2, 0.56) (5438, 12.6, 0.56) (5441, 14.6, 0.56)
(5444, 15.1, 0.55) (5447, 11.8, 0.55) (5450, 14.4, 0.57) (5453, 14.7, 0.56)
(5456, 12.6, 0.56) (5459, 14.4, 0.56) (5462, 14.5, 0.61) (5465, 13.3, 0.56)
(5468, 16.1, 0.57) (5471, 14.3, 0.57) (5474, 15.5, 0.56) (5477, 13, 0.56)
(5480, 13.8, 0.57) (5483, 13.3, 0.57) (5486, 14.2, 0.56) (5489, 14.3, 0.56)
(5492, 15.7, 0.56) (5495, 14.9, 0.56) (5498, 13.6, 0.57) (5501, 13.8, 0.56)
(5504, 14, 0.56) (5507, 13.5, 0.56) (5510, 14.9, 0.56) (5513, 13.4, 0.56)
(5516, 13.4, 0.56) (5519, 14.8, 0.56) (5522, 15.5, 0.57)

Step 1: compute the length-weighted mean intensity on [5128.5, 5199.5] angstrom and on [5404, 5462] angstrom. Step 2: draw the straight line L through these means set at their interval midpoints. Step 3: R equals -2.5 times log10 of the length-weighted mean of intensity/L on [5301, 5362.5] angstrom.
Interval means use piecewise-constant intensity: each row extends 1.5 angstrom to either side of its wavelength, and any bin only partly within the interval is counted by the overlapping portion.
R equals -0.19 mag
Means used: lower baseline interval 8.51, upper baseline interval 13.8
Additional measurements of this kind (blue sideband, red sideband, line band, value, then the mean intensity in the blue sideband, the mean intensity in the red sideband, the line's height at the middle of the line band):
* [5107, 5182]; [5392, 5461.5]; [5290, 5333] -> -0.191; 8.72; 13.7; 11.7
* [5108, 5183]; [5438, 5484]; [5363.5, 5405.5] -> -0.082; 8.67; 14.1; 12.7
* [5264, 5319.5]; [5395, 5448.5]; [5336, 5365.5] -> -0.071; 13.2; 13.6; 13.4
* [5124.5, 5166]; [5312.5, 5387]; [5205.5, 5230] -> 0.037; 9.15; 14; 10.9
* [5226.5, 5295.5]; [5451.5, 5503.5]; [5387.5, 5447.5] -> 0.002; 12.5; 14.2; 13.7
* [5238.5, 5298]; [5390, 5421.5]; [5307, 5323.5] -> -0.192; 12.7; 13.4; 12.9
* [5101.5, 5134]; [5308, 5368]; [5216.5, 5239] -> -0.053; 9.2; 14.1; 11.7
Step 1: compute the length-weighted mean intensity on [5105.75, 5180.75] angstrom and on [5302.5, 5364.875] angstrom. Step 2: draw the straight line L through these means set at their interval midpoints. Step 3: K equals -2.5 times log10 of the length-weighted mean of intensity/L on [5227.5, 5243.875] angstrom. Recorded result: -0.09 mag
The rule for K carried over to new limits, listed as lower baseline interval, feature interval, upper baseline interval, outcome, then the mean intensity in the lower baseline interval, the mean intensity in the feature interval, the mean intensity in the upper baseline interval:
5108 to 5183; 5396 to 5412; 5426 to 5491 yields 0.05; 8.67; 12.5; 14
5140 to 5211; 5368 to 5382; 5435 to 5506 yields -0.12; 8.32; 13.7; 14.1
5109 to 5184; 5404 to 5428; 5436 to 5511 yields -0.07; 8.62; 14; 14.1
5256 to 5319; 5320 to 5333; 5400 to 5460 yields 0.08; 13.2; 12.4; 13.8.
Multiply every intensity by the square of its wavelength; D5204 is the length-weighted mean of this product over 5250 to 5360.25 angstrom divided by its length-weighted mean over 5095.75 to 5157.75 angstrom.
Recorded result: 1.57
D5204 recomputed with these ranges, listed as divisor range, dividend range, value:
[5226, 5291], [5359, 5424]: 1.19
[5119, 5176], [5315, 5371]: 1.72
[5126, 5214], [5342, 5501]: 1.81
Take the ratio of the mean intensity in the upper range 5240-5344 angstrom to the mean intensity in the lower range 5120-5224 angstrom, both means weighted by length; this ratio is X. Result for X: 1.47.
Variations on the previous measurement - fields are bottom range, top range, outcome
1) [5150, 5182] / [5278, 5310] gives 1.74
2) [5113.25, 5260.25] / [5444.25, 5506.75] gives 1.42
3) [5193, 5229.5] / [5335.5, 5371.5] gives 1.36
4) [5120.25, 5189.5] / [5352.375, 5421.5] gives 1.68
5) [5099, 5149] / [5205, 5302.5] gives 1.30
